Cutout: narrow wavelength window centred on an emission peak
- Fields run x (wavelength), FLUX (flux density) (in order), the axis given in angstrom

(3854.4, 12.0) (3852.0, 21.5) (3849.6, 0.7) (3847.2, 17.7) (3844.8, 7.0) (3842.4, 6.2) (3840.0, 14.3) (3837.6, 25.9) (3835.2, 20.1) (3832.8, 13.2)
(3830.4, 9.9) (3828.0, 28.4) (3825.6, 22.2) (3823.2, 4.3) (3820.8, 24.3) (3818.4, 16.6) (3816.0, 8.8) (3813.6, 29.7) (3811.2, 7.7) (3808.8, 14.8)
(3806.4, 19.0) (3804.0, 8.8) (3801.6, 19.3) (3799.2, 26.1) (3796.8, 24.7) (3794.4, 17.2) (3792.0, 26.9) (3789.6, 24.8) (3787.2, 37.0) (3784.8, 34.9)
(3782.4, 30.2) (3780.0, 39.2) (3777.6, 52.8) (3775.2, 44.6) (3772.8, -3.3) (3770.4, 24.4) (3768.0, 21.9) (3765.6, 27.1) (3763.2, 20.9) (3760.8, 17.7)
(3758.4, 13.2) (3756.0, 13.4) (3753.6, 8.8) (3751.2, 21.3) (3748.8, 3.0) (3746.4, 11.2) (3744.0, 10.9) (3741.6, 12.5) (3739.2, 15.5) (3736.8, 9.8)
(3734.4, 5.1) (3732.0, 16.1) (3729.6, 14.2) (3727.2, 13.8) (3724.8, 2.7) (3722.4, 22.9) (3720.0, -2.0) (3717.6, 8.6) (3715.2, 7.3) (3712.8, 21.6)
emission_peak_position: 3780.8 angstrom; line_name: Ly-alpha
